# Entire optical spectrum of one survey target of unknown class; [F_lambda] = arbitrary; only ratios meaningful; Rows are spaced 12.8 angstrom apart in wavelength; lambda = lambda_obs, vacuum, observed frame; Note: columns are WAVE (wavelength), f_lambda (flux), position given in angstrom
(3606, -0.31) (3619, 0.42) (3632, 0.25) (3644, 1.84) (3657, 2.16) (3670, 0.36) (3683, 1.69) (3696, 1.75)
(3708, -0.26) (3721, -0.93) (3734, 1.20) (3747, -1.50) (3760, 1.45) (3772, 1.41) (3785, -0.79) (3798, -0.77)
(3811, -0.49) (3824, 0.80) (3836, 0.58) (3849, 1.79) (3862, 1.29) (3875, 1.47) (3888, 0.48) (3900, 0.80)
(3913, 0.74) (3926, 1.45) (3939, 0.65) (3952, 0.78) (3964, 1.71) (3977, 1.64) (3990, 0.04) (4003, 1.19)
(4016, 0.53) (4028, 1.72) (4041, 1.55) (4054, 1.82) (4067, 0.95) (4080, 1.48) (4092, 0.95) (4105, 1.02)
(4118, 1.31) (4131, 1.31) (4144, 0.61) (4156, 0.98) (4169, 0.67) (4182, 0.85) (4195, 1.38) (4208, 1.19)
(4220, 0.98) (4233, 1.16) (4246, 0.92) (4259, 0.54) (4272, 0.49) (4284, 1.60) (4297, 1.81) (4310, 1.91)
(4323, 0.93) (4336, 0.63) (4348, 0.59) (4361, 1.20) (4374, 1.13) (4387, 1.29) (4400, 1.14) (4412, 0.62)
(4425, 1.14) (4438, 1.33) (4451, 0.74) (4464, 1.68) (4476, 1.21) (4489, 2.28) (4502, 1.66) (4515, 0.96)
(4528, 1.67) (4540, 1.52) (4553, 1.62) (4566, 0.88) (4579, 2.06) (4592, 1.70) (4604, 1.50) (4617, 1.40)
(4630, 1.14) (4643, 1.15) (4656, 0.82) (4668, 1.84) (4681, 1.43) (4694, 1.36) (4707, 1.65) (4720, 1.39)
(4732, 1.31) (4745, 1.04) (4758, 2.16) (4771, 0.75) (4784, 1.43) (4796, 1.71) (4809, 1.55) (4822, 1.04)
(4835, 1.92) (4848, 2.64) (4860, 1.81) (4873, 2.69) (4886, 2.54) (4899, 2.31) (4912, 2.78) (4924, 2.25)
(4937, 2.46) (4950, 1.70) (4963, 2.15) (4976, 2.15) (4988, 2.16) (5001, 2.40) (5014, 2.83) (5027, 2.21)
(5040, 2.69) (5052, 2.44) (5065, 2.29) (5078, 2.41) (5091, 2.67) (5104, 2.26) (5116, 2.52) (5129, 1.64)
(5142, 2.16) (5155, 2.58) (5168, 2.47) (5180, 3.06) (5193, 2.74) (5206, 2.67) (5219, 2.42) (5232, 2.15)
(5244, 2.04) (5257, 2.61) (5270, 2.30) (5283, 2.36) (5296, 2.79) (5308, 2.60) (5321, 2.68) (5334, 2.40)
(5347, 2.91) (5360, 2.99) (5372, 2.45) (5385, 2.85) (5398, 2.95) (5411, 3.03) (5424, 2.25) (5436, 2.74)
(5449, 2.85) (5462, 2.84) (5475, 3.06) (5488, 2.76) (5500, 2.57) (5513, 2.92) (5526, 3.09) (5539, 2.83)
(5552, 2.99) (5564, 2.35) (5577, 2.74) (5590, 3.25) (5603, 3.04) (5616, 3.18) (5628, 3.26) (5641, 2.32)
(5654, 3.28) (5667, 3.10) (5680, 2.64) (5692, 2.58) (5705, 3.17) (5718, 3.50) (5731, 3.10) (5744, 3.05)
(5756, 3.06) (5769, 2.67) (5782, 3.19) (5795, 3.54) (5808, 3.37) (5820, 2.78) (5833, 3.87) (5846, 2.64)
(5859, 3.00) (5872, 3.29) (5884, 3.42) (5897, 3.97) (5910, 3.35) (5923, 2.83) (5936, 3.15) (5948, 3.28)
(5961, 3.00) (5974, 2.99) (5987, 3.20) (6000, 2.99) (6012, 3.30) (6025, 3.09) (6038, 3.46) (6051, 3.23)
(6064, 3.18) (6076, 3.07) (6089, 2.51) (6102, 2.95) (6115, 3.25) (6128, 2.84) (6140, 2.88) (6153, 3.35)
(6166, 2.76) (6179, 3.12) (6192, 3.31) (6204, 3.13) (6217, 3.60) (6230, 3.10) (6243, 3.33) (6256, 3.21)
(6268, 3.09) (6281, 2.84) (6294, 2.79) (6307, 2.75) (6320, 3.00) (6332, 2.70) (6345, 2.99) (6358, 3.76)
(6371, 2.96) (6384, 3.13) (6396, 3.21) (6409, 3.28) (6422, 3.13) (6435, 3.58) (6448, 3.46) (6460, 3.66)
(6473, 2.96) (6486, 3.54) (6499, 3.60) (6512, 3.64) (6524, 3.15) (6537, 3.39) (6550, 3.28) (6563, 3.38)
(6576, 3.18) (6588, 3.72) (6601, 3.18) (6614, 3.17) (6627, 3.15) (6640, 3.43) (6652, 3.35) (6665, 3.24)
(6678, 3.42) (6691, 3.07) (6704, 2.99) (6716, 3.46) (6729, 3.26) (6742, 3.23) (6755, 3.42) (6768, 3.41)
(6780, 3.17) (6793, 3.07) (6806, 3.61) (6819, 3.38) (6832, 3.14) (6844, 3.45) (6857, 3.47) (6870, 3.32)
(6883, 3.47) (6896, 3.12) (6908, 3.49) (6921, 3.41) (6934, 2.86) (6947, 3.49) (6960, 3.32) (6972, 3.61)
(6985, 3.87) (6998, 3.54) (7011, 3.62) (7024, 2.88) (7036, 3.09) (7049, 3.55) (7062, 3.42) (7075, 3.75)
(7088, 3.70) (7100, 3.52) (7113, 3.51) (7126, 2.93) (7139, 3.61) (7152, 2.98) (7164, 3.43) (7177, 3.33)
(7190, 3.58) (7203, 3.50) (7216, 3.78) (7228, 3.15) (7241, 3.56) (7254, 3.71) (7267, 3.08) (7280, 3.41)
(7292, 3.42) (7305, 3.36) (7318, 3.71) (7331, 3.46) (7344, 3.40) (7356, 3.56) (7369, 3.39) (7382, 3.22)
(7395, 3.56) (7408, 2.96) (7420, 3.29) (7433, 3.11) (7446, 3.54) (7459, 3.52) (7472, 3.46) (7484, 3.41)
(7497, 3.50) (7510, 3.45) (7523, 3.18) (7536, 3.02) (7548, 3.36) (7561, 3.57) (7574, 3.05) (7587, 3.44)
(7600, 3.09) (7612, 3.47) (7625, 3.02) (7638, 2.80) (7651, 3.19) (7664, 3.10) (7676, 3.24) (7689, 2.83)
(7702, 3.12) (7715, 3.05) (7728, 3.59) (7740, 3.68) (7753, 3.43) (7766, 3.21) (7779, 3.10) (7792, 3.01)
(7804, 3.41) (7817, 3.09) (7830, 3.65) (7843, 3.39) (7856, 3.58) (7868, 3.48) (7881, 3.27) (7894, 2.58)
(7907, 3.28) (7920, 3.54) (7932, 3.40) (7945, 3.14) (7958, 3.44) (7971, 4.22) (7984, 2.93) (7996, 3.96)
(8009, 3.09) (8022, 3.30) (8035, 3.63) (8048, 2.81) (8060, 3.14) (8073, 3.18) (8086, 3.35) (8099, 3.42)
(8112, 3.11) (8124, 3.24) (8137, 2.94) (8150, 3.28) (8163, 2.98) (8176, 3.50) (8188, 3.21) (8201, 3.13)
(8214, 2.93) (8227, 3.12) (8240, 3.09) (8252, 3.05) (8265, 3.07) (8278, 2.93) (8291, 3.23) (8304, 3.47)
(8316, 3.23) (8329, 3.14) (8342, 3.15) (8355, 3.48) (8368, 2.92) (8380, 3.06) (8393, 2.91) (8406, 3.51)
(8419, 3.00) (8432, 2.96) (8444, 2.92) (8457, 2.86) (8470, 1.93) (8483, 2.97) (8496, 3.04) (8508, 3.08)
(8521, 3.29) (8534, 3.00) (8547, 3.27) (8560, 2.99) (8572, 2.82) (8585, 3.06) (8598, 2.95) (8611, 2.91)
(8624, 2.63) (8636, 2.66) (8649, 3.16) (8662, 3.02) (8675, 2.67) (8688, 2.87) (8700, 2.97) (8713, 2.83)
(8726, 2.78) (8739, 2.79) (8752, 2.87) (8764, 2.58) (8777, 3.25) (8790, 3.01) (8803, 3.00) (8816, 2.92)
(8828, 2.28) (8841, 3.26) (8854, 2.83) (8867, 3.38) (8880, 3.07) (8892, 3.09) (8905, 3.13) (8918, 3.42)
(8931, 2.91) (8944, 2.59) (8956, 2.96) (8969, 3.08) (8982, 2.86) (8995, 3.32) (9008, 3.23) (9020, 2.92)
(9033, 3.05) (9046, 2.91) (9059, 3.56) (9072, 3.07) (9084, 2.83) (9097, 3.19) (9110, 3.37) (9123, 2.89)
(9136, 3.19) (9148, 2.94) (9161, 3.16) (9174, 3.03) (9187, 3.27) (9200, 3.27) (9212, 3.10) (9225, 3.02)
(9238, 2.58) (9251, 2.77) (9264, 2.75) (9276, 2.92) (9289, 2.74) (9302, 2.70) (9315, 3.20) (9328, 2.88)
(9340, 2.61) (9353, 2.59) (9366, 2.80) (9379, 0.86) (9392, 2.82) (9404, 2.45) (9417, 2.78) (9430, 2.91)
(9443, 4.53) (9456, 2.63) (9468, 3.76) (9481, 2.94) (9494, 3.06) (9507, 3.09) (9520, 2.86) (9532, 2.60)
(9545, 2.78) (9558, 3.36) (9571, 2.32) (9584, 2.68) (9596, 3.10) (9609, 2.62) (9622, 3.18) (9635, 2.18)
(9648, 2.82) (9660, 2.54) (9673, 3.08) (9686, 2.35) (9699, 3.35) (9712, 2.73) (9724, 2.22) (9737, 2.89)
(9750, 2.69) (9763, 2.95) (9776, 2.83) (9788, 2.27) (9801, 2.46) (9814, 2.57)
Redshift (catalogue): 0.21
